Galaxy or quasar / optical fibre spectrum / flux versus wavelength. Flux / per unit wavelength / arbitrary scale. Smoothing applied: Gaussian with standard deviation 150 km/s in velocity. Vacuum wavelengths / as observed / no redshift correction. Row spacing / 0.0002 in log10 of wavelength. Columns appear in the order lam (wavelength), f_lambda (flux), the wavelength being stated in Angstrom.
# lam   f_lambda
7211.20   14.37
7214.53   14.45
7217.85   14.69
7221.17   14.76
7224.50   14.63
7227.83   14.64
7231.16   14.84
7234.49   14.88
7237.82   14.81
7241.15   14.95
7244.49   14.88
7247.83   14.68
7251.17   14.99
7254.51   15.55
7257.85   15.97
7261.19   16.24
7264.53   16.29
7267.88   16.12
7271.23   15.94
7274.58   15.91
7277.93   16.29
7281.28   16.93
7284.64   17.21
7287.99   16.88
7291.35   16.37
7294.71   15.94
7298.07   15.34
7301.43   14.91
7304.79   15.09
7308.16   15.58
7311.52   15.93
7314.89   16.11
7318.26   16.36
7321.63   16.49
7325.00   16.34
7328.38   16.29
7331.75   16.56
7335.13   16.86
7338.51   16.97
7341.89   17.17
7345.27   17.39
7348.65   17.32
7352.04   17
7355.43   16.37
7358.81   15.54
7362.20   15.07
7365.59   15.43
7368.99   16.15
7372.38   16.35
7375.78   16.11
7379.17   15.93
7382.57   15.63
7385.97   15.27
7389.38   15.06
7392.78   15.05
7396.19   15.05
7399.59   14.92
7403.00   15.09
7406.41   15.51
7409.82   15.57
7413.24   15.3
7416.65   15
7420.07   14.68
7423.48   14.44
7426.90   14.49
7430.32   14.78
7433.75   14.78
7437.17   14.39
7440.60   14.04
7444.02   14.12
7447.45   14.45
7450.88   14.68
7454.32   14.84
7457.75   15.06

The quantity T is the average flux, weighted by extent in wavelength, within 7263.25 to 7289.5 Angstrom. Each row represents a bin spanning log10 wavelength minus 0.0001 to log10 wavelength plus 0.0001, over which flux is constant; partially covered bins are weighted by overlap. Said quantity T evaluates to 16.4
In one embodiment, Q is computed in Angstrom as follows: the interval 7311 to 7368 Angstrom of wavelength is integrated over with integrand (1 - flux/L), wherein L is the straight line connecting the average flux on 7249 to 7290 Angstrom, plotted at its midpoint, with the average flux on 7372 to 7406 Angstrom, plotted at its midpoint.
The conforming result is -2.5 Angstrom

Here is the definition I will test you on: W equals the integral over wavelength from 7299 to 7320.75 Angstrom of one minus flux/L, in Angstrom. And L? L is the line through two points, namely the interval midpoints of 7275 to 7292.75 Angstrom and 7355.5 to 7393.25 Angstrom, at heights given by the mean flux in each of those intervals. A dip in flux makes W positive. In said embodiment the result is 0.93 Angstrom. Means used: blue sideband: 16.7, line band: 15.7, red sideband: 15.7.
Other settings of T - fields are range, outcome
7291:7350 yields 16.3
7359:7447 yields 15.1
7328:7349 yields 17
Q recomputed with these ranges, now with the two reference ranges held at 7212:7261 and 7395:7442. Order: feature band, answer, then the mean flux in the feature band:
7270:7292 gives -2.4 Angstrom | 16.5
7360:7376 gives -1.0 Angstrom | 15.8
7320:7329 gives -0.9 Angstrom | 16.4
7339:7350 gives -1.7 Angstrom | 17.3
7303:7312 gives -0.3 Angstrom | 15.5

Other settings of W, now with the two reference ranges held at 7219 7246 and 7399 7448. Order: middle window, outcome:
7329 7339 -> -1.3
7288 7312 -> -1.4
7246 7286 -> -3.3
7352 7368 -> -1.1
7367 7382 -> -1.3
